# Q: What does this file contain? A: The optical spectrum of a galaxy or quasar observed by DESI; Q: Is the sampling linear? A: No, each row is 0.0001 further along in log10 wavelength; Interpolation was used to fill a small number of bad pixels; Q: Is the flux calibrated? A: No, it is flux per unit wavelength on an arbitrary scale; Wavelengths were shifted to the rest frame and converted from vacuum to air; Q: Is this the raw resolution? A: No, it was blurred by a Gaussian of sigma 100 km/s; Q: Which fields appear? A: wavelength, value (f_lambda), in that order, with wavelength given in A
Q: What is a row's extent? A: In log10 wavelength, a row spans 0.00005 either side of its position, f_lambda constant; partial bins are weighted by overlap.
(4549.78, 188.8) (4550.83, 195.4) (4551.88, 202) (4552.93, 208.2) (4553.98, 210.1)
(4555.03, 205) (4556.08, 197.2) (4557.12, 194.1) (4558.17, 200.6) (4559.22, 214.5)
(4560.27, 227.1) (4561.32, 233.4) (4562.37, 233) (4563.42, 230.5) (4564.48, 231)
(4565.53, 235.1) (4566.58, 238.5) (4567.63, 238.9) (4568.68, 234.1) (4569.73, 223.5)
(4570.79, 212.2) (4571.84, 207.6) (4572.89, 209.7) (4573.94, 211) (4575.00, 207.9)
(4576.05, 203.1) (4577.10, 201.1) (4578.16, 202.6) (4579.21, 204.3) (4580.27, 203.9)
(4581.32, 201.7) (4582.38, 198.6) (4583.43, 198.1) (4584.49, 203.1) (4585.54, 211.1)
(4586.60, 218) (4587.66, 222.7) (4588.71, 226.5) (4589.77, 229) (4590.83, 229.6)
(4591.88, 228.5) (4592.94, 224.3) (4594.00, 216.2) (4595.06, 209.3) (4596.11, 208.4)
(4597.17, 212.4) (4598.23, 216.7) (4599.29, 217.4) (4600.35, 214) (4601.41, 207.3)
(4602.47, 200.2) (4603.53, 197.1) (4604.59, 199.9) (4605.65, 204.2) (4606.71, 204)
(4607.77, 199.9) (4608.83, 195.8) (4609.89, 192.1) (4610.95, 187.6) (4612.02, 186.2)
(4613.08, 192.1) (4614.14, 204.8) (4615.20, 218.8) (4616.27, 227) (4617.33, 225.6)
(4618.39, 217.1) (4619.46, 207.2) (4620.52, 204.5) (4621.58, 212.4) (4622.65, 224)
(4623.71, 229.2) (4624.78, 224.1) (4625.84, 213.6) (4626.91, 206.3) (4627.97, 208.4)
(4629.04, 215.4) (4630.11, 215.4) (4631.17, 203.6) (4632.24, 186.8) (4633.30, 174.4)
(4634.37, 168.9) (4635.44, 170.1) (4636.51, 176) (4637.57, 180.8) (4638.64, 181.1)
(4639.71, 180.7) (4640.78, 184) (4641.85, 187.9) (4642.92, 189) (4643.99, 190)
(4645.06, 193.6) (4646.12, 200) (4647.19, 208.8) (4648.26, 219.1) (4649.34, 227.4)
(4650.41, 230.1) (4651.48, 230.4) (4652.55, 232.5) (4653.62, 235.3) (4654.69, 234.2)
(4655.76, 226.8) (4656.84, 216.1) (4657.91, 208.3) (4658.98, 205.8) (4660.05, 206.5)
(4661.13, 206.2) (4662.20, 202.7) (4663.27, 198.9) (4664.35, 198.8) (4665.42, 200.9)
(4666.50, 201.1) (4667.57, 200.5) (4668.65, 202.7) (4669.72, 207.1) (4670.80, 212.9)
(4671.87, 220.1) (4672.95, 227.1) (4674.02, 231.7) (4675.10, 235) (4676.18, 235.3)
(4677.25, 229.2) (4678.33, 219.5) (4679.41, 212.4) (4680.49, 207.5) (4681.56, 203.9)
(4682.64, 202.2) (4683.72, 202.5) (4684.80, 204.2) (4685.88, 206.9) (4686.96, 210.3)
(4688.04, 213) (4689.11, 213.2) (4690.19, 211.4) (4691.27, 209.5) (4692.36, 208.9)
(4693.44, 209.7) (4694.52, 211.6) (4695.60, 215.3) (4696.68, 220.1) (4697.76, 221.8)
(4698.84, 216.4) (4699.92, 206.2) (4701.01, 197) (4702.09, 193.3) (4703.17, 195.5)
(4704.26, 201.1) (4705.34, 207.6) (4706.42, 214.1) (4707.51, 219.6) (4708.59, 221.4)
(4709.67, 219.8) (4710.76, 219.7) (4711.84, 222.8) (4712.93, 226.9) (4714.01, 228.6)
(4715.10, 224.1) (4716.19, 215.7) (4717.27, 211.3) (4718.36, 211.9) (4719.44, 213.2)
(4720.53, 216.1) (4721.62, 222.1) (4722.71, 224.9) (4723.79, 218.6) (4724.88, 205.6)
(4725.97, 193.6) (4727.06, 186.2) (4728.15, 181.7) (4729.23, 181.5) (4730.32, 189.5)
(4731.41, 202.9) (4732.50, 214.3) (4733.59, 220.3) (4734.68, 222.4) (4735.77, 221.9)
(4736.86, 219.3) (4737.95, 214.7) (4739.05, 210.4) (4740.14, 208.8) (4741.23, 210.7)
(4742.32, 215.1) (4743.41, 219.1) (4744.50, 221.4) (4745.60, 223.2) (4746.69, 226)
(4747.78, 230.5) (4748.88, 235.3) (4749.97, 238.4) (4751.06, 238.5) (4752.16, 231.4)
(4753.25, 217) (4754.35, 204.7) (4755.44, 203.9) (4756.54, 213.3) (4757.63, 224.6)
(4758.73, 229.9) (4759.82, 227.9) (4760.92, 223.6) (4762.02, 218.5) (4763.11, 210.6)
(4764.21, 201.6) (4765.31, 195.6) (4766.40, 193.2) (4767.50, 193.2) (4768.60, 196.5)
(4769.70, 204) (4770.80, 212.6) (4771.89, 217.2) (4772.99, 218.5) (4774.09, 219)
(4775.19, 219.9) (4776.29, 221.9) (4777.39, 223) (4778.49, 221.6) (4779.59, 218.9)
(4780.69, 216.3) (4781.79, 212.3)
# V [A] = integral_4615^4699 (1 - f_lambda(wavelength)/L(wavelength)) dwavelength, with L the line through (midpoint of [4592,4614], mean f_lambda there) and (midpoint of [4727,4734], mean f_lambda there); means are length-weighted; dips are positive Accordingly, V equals -3.2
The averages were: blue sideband 205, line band 209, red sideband 197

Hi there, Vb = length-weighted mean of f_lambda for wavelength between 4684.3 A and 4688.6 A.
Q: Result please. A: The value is 209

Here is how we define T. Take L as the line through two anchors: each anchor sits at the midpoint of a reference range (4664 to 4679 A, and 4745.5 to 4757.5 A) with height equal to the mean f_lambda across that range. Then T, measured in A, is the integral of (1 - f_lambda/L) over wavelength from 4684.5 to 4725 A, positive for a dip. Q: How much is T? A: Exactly 1.07 A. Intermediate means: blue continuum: 216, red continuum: 224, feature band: 214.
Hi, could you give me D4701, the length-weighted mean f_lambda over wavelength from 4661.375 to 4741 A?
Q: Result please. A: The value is 211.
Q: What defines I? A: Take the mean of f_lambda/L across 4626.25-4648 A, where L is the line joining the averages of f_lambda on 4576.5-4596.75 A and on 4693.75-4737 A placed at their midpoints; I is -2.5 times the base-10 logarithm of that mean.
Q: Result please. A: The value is 0.11 mag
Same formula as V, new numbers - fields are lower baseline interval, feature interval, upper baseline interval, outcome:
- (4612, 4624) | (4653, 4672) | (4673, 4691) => 0.40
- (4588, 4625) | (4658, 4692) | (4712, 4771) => 0.27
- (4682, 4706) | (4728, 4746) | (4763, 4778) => -0.20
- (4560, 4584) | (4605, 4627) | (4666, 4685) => 0.74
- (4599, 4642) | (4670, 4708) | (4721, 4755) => -0.69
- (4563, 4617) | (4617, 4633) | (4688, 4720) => 0.00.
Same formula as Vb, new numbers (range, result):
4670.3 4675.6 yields 226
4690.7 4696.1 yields 211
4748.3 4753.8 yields 232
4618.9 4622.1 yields 208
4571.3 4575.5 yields 209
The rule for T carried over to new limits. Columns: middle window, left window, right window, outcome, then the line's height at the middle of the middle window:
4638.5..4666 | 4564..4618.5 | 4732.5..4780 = 0.7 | 214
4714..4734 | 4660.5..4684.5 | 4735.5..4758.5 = 0.9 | 218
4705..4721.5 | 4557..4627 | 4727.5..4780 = -0.3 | 214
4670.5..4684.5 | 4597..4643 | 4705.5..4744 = -0.7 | 208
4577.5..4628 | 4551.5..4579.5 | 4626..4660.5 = -0.1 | 210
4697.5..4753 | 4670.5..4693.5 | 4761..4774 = -0.9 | 211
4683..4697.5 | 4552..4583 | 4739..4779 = 0.4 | 216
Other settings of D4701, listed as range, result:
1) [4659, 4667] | 202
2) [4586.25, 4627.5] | 212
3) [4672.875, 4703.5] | 213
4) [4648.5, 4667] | 215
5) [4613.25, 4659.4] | 207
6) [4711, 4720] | 219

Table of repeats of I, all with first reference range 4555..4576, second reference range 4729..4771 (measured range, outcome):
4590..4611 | 0.048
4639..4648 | 0.132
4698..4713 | 0.023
